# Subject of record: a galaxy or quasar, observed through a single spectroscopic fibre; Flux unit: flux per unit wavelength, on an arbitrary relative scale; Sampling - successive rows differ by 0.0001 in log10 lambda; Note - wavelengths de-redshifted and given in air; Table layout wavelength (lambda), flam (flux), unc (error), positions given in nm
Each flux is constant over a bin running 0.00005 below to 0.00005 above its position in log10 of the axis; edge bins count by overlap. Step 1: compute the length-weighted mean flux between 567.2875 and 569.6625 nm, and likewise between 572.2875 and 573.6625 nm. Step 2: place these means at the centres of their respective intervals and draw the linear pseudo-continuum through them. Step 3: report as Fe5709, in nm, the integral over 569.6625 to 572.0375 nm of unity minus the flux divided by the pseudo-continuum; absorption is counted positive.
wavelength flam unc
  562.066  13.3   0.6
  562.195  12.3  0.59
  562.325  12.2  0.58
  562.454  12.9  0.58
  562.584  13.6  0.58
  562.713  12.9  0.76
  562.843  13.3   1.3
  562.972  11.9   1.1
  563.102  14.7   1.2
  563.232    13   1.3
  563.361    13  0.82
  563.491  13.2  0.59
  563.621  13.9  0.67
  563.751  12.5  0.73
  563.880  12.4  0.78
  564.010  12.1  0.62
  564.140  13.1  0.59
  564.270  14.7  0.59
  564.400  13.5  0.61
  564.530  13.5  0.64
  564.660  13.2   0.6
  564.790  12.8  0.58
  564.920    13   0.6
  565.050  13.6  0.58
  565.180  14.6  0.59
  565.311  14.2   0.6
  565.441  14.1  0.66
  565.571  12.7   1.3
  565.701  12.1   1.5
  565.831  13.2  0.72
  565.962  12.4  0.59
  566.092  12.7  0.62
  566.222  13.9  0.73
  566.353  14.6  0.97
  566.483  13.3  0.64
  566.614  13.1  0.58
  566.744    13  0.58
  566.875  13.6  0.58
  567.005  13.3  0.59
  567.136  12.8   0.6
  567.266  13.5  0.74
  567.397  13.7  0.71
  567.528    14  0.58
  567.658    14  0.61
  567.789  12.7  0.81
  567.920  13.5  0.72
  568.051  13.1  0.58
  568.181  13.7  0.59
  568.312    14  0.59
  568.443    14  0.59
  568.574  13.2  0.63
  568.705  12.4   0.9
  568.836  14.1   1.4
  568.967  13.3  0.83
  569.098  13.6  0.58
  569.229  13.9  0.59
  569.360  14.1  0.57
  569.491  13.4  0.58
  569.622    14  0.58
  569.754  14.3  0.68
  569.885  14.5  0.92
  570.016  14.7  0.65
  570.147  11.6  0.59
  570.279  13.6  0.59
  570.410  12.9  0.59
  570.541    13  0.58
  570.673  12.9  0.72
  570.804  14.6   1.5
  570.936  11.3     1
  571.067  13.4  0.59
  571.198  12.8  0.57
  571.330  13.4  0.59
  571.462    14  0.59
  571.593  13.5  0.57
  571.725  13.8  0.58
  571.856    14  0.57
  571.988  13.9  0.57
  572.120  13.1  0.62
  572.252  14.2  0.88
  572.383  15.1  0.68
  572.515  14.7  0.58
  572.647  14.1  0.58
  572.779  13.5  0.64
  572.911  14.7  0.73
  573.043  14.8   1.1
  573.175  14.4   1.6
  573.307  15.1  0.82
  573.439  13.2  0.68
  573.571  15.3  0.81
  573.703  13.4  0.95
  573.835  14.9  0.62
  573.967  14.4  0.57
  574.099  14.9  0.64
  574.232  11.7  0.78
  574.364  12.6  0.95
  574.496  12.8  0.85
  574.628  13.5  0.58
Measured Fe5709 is 0.10 nm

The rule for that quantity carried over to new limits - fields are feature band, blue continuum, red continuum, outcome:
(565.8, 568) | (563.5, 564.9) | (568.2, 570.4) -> 0.008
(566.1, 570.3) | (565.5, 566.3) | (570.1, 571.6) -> -0.193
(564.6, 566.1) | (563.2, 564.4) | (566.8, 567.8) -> 0.006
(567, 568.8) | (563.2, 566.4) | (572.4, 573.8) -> 0.032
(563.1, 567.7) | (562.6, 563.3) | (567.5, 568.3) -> 0.007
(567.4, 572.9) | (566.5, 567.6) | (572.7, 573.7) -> 0.099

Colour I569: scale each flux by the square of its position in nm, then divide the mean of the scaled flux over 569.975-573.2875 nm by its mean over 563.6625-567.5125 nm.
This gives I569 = 1.05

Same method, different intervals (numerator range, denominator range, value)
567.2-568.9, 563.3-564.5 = 1.04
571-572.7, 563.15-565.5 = 1.06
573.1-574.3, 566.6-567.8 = 1.08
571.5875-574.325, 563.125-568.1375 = 1.09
